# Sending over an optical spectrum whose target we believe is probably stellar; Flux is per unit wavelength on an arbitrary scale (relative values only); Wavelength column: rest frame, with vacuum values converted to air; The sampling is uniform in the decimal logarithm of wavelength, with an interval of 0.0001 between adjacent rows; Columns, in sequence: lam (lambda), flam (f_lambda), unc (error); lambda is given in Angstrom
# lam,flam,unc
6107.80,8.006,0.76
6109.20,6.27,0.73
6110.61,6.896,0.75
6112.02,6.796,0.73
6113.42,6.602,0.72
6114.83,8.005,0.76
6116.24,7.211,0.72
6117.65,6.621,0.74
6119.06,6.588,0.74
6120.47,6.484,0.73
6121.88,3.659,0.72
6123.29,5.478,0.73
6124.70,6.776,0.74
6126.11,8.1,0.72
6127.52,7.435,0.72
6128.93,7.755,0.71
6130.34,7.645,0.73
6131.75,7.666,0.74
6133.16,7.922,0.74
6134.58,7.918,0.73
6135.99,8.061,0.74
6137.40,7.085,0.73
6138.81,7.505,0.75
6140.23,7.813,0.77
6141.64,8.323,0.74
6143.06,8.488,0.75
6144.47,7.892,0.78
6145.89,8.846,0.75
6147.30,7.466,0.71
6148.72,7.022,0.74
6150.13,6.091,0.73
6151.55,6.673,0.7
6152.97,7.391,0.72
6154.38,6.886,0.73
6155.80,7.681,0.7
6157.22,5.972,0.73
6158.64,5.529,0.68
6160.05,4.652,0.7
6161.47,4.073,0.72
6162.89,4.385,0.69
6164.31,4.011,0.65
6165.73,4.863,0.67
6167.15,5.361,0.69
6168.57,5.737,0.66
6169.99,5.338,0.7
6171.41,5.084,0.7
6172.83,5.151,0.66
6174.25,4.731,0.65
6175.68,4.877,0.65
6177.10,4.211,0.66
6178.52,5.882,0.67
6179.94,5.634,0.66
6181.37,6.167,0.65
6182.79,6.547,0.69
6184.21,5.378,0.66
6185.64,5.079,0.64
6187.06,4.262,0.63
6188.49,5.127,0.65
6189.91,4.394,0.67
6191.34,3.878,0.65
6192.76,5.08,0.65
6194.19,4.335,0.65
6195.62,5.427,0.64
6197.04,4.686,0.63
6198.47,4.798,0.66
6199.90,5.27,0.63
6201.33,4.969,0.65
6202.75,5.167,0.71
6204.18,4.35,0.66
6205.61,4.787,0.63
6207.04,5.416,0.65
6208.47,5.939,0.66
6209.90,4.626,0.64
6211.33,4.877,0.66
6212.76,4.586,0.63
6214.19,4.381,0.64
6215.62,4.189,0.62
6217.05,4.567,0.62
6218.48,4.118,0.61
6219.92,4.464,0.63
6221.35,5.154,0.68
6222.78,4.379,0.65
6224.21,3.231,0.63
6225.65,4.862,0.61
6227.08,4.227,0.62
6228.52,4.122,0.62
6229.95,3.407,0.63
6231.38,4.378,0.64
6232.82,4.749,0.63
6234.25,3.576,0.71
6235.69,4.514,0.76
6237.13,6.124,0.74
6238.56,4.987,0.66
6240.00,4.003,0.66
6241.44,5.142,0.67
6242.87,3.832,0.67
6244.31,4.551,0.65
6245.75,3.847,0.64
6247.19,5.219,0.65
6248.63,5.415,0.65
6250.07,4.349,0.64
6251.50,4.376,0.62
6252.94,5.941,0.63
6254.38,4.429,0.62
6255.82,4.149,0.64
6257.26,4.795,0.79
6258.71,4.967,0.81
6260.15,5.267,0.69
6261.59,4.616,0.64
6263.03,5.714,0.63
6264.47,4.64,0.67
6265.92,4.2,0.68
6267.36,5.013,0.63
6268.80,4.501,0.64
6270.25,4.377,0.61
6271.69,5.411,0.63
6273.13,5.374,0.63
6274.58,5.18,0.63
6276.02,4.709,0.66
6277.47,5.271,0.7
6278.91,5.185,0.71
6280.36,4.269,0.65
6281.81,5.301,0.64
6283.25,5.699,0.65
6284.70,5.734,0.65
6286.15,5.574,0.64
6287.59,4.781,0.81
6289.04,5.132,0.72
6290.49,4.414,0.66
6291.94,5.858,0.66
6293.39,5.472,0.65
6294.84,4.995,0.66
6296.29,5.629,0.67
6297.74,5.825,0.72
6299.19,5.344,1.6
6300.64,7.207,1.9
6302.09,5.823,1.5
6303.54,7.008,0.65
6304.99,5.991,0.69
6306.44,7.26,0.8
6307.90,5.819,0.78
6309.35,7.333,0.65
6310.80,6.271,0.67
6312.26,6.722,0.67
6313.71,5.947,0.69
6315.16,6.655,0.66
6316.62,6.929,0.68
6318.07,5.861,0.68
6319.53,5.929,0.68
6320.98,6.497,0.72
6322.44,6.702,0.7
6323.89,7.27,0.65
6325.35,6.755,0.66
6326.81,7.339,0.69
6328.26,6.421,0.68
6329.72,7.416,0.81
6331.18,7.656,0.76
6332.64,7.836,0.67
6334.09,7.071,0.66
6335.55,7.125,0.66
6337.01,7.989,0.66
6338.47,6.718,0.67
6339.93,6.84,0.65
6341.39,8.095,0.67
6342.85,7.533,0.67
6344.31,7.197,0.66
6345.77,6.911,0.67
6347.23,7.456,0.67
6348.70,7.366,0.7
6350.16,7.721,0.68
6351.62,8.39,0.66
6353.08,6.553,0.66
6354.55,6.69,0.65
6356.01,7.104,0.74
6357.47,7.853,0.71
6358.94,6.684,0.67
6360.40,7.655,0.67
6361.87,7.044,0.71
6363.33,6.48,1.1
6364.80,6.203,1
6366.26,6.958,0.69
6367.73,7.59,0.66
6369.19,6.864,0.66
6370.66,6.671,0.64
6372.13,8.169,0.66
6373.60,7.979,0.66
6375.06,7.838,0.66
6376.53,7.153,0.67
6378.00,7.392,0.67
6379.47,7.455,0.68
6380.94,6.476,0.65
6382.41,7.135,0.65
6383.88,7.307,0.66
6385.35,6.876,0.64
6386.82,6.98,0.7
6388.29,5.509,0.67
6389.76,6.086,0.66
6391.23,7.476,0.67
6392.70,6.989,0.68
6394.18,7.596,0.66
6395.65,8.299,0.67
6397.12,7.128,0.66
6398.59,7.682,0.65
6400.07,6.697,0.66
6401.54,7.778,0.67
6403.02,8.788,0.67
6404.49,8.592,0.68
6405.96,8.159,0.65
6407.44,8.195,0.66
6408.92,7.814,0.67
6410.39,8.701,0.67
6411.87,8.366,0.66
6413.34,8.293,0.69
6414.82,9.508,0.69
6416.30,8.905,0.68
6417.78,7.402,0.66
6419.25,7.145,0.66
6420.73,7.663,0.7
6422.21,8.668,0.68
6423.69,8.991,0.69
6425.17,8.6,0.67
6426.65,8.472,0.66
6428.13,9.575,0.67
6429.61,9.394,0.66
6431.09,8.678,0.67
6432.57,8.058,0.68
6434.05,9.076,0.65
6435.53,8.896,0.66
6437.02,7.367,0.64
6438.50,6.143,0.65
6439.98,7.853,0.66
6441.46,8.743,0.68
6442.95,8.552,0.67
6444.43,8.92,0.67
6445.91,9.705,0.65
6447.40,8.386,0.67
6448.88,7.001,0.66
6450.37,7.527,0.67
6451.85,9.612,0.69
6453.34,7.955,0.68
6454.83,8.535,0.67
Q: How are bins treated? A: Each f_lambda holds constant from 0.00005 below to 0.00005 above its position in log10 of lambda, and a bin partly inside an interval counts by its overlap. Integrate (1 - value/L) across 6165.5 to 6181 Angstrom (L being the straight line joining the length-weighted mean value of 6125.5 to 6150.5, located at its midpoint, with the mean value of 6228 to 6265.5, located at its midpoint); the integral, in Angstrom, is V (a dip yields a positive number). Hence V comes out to 3.5 Angstrom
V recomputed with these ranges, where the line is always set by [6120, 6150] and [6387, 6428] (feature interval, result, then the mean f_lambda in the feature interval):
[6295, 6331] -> 5.8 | 6.49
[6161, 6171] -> 3.5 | 4.85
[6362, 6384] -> 1.9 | 7.17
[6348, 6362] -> 0.9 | 7.32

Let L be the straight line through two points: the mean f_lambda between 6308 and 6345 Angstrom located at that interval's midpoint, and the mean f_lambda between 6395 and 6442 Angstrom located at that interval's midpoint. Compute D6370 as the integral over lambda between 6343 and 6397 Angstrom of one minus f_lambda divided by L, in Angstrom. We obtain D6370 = 2.7 Angstrom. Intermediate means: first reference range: 6.95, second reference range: 8.24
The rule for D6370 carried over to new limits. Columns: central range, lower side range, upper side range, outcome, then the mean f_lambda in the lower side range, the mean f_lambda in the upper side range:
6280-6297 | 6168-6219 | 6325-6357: 3.2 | 4.97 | 7.29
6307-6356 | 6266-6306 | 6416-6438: -5.0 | 5.37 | 8.43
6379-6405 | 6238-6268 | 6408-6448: 1.4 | 4.73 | 8.44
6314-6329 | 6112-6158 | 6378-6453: 2.1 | 7.21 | 7.98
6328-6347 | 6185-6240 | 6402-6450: -1.4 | 4.64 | 8.38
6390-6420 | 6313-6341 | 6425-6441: 0.2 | 6.91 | 8.37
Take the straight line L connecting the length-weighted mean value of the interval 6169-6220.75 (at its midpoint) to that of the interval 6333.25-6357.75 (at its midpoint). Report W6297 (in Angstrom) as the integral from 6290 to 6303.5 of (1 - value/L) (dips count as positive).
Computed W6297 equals 1.7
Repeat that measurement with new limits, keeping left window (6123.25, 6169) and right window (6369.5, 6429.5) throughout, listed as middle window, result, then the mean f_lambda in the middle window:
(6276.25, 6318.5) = 9.0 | 5.83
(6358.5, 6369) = 1.0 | 6.95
